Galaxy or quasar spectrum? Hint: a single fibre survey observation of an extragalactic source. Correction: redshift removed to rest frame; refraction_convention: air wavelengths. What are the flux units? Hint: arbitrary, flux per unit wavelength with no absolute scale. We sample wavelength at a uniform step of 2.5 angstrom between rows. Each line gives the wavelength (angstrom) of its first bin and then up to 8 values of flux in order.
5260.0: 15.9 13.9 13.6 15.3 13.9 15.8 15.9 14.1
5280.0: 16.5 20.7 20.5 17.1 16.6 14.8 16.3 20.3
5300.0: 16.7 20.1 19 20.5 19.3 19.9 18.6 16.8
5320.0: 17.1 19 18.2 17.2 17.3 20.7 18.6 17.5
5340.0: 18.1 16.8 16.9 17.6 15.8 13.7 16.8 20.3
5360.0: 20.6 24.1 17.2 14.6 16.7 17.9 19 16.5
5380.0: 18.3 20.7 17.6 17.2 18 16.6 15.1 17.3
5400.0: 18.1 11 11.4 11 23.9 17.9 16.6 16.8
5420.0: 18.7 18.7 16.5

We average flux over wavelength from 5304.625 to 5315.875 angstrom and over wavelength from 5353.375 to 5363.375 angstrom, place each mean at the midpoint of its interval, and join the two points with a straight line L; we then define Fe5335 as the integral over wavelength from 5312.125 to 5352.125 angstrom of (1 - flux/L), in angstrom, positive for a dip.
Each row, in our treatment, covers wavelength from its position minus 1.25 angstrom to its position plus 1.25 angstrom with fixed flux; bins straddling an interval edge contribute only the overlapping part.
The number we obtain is 4.1 angstrom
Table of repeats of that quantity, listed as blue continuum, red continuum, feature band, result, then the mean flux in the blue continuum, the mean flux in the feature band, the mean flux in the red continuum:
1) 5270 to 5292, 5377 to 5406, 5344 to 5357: 0.21 angstrom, 16.9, 16.4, 16.5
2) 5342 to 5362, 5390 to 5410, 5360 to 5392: -3.57 angstrom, 17.6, 18.2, 15.2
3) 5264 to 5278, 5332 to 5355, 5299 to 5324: -4.02 angstrom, 14.8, 18.7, 17.2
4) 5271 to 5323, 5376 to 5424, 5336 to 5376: -0.94 angstrom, 17.9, 17.7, 16.9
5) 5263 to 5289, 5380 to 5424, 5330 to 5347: -1.47 angstrom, 16.3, 18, 16.9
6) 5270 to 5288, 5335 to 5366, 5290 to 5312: -1.29 angstrom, 17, 18.3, 18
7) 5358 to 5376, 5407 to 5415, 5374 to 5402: 1.36 angstrom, 18.7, 17.5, 18.1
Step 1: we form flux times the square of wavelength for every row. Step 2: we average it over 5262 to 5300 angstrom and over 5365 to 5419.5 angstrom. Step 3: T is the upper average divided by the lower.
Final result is 1.07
